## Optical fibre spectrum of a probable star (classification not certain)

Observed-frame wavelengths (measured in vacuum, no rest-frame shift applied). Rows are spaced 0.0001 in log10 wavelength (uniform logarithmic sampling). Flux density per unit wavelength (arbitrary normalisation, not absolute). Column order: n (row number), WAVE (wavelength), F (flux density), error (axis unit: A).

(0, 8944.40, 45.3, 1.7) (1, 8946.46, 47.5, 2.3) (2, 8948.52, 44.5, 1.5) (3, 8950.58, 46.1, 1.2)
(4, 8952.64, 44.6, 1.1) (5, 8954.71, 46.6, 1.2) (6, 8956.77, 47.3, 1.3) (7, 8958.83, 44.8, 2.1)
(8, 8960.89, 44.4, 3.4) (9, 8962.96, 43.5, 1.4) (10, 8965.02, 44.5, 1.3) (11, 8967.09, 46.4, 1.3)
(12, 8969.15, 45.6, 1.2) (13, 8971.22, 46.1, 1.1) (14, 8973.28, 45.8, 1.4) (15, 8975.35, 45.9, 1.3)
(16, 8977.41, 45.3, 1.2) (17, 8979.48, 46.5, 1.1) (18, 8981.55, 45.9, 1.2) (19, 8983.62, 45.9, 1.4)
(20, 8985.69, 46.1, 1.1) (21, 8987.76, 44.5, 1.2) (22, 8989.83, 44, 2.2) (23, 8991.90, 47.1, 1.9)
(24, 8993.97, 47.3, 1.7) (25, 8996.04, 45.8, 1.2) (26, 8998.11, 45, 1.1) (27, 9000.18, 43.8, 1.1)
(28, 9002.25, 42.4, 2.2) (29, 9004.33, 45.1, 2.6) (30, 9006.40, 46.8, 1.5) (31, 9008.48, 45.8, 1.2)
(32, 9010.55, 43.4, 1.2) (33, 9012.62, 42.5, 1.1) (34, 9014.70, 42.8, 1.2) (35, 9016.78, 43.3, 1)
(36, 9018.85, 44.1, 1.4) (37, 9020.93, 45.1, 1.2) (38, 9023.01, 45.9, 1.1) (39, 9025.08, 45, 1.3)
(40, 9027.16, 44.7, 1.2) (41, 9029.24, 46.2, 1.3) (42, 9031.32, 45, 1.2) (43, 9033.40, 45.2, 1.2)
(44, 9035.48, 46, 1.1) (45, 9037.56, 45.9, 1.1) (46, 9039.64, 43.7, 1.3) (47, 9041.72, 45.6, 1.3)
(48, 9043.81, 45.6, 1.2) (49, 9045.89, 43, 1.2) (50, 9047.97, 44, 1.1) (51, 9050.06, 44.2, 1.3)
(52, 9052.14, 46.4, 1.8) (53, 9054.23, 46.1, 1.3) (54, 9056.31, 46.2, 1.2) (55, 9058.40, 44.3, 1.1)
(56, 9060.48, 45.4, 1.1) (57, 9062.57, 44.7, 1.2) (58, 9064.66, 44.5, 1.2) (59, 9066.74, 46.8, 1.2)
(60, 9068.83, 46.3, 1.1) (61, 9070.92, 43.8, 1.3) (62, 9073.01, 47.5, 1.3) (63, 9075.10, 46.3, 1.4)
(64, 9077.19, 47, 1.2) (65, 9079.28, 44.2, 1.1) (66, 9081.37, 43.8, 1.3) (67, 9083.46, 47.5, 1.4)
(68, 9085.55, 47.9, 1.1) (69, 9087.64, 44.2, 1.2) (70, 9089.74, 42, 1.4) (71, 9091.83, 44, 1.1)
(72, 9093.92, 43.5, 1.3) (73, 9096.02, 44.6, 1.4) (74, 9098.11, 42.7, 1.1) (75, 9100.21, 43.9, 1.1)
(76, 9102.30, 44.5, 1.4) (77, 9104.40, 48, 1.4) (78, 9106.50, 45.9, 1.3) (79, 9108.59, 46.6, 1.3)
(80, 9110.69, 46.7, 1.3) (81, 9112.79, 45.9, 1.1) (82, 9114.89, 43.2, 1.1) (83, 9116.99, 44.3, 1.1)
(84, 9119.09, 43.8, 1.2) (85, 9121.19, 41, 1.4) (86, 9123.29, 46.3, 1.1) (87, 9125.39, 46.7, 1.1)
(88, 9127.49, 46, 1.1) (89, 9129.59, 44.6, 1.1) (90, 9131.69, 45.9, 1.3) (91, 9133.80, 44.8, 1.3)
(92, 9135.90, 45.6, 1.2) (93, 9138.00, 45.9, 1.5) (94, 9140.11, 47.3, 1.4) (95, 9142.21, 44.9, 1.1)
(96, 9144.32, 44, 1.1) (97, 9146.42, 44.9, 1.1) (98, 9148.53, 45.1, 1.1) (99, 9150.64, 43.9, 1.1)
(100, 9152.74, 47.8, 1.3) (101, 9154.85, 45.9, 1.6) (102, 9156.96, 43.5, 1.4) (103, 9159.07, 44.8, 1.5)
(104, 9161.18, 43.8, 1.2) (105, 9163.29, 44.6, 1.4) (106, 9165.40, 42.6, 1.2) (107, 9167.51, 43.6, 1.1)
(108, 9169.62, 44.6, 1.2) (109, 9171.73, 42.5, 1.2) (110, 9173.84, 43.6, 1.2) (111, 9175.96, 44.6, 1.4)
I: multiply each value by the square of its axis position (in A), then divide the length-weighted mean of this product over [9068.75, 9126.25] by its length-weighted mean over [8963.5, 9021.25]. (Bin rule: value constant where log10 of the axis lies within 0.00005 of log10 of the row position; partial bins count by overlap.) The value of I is 1.02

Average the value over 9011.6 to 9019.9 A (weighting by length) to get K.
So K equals 43.2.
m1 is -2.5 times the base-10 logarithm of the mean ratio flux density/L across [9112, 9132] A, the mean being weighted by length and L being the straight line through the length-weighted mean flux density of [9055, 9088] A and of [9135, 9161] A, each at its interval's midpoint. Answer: 0.02 mag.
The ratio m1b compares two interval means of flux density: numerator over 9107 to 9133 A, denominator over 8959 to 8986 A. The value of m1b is 0.99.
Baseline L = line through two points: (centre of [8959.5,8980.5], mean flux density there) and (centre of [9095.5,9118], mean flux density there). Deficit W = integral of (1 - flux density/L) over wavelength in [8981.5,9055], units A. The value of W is 0.55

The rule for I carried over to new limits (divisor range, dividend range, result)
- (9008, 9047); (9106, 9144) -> 1.04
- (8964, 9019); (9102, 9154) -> 1.04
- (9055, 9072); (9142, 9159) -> 1.01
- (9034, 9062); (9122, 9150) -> 1.03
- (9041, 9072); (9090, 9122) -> 1.00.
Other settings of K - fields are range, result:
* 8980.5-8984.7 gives 45.8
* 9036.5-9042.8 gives 45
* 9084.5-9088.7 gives 46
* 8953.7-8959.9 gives 46.3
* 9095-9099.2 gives 43.6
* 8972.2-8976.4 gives 46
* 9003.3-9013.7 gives 44.7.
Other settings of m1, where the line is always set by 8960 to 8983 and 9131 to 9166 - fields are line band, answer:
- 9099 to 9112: -0.02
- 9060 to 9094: 0.00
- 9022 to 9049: 0.01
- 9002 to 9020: 0.03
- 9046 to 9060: 0.00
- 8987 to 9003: 0.01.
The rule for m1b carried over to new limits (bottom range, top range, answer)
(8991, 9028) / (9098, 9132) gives 1.01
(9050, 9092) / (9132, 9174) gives 0.98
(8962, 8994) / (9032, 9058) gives 0.99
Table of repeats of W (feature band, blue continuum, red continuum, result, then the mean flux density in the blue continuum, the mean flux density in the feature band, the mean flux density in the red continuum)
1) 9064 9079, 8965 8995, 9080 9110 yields -0.3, 45.8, 46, 45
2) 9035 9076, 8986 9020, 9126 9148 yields -0.3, 44.6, 45.3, 45.4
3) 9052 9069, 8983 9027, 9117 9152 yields -0.2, 44.8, 45.6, 45.1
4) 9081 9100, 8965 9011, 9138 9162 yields 0.3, 45.5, 44.5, 45.1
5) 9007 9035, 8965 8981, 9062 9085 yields 0.7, 45.8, 44.6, 45.7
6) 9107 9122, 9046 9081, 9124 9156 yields 0.3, 45.4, 44.6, 45.6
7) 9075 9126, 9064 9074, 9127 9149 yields 0.8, 45.8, 44.9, 45.4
